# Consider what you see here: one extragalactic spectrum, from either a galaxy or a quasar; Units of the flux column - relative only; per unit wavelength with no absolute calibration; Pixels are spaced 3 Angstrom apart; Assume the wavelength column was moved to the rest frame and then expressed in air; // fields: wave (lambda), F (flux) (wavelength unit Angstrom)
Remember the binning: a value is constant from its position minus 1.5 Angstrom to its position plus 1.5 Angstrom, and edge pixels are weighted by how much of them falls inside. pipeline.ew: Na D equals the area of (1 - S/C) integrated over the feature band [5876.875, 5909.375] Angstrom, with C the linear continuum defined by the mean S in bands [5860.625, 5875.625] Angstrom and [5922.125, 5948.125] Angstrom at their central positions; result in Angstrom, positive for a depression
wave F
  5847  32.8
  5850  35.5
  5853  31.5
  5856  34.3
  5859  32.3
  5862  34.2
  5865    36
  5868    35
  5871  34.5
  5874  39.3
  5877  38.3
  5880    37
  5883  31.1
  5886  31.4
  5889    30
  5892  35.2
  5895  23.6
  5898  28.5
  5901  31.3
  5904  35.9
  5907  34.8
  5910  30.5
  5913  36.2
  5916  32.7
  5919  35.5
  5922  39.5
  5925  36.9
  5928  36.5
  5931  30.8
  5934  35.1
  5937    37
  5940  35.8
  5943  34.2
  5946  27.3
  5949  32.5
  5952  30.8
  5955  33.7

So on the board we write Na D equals 2.9 Angstrom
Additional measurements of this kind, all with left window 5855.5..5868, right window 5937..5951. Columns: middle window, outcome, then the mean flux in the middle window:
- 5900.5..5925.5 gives -1.1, 34.9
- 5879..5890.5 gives 0.6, 32.2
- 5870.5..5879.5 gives -0.9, 37.6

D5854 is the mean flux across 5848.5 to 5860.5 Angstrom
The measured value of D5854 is 33.4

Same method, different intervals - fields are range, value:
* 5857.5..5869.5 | 34.4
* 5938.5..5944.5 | 35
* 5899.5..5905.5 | 33.6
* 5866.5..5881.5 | 36.8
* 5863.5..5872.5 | 35.2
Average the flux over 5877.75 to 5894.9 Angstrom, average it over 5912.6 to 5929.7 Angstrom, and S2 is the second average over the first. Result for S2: 1.12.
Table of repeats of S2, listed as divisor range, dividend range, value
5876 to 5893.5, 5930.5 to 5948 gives 0.99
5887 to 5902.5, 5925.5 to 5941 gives 1.18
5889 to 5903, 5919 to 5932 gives 1.21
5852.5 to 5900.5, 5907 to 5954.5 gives 1.03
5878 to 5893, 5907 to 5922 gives 1.04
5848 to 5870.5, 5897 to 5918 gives 0.97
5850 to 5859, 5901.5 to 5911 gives 1.01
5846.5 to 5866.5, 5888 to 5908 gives 0.92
